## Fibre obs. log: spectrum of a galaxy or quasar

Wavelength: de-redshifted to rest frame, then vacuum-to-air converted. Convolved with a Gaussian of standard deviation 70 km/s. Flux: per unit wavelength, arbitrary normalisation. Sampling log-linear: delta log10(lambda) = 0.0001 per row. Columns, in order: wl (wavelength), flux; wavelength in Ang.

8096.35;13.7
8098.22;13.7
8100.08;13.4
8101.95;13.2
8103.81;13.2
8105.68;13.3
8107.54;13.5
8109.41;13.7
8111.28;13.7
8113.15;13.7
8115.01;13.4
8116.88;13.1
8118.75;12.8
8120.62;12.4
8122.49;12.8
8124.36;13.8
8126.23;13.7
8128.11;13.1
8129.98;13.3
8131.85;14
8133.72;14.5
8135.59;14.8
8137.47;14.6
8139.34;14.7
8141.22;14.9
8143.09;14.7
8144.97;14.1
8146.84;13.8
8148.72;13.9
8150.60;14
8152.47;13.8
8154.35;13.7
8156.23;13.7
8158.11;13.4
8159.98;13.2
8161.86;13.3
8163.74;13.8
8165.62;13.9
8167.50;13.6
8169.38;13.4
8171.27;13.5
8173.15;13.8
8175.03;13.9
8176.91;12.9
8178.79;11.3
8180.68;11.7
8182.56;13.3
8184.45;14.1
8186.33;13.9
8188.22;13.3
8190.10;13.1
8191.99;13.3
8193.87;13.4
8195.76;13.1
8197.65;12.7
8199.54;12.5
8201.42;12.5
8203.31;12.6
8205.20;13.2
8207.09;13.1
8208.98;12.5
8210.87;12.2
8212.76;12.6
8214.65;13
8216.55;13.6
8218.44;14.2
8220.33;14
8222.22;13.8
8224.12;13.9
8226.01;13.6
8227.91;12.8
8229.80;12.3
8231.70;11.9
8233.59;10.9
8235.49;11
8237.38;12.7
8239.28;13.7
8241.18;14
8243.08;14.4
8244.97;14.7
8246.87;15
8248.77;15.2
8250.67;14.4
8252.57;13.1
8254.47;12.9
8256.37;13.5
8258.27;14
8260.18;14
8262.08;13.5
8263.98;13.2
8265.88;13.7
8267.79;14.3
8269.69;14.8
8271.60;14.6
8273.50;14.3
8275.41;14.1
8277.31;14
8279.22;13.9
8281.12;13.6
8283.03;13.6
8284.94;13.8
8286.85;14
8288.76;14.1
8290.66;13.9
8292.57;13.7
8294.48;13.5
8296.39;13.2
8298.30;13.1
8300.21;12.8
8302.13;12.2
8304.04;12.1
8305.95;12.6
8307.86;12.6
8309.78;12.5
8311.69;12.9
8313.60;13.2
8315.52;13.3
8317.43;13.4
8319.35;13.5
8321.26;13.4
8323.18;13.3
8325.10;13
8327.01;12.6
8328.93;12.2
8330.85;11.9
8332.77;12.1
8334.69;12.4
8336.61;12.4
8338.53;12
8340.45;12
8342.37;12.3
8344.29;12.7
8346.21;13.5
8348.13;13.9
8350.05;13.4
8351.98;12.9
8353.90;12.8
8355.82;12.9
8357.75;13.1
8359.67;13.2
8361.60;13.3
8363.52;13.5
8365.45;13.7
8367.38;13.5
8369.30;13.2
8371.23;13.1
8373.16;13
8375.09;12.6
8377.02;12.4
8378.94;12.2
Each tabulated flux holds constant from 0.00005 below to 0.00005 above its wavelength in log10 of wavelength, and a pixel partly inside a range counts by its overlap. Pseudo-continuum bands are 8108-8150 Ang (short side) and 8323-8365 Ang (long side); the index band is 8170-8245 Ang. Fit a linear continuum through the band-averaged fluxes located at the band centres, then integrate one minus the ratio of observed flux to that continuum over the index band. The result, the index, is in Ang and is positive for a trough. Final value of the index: 2.1 Ang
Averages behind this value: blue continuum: 13.8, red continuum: 12.8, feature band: 13.1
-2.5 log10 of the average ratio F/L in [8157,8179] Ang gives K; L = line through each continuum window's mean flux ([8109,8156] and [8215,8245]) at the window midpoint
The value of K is 0.013 mag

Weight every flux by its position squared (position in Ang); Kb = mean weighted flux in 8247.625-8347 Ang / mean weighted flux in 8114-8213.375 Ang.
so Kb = 1.0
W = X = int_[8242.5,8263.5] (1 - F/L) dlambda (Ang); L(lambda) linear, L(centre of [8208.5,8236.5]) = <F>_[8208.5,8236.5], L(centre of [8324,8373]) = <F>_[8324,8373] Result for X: -2.0 Ang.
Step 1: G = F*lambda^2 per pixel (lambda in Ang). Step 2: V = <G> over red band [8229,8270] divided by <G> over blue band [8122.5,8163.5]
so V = 0.99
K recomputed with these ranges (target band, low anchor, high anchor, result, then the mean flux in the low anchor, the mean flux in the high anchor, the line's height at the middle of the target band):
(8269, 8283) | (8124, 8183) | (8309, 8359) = -0.08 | 13.7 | 12.8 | 13.1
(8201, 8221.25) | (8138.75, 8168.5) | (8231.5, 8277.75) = 0.06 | 13.9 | 13.7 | 13.8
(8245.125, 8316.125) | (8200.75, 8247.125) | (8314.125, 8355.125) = -0.05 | 13.1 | 12.8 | 13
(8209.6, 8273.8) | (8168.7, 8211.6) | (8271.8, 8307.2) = -0.02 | 13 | 13.5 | 13.3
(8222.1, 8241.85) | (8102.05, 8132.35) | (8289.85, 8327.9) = 0.04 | 13.3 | 13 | 13.2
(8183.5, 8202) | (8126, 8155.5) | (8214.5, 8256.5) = 0.04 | 14.1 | 13.4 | 13.7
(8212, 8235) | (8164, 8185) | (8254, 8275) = 0.05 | 13.2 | 13.9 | 13.6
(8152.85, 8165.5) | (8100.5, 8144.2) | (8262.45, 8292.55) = 0.02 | 13.7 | 14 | 13.8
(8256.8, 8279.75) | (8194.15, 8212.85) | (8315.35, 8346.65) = -0.11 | 12.7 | 12.7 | 12.7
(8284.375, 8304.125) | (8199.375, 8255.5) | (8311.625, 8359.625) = -0.03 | 13.2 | 12.9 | 13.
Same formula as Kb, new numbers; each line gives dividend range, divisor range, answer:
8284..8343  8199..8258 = 1.00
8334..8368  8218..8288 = 0.97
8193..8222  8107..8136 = 0.99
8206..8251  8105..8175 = 0.99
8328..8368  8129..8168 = 0.96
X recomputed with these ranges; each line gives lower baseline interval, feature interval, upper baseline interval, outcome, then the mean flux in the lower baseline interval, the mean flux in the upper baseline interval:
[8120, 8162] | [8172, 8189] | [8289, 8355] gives 0.63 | 13.9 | 12.9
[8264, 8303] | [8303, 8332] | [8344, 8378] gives 1.43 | 13.7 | 13.2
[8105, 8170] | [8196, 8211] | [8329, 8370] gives 0.84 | 13.7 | 12.9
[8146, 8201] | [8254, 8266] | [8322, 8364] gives -0.46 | 13.3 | 12.8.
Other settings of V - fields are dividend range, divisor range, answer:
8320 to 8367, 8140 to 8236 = 1.01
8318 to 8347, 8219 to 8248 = 0.97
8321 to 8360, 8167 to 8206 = 1.01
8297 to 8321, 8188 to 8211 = 1.02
